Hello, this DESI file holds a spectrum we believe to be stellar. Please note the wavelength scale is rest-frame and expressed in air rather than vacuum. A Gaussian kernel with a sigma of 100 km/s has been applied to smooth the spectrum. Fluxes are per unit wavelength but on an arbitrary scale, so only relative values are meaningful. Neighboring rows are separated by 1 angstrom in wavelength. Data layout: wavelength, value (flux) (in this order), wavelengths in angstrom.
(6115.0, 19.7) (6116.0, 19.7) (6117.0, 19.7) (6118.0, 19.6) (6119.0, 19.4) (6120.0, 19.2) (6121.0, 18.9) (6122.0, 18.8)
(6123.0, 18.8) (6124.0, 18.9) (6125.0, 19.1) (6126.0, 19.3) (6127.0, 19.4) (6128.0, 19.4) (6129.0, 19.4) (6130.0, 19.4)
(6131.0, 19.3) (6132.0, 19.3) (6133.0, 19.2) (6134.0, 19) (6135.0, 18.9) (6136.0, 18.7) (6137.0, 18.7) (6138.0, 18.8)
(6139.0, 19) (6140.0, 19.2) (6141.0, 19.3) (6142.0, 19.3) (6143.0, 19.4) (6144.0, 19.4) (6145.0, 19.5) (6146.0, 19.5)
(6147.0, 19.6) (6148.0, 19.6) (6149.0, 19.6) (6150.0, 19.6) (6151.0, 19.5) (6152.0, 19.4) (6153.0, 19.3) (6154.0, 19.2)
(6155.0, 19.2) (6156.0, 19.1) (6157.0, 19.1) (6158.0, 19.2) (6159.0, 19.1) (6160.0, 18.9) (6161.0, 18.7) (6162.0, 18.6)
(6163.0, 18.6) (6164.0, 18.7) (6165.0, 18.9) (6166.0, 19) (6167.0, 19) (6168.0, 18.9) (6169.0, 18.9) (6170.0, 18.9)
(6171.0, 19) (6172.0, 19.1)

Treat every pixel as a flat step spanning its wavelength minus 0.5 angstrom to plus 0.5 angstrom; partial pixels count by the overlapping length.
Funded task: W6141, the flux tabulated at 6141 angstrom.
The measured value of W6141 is 19.3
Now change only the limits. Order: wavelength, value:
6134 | 19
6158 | 19.2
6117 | 19.7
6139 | 19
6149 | 19.6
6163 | 18.6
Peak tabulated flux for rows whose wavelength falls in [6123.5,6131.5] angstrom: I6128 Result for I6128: 19.4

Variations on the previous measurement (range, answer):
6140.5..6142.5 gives 19.3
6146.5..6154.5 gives 19.6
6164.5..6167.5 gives 19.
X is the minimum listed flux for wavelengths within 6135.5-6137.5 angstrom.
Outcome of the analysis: 18.7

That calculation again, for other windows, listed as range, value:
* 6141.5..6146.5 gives 19.3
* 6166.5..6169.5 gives 18.9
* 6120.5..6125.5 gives 18.8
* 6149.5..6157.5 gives 19.1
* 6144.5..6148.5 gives 19.5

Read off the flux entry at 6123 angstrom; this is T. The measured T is 18.8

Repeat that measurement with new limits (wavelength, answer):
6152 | 19.4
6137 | 18.7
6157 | 19.1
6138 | 18.8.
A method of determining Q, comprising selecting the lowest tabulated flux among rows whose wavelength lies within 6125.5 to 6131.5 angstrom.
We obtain 19.3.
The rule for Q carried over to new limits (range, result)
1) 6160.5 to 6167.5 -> 18.6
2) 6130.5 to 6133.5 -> 19.2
